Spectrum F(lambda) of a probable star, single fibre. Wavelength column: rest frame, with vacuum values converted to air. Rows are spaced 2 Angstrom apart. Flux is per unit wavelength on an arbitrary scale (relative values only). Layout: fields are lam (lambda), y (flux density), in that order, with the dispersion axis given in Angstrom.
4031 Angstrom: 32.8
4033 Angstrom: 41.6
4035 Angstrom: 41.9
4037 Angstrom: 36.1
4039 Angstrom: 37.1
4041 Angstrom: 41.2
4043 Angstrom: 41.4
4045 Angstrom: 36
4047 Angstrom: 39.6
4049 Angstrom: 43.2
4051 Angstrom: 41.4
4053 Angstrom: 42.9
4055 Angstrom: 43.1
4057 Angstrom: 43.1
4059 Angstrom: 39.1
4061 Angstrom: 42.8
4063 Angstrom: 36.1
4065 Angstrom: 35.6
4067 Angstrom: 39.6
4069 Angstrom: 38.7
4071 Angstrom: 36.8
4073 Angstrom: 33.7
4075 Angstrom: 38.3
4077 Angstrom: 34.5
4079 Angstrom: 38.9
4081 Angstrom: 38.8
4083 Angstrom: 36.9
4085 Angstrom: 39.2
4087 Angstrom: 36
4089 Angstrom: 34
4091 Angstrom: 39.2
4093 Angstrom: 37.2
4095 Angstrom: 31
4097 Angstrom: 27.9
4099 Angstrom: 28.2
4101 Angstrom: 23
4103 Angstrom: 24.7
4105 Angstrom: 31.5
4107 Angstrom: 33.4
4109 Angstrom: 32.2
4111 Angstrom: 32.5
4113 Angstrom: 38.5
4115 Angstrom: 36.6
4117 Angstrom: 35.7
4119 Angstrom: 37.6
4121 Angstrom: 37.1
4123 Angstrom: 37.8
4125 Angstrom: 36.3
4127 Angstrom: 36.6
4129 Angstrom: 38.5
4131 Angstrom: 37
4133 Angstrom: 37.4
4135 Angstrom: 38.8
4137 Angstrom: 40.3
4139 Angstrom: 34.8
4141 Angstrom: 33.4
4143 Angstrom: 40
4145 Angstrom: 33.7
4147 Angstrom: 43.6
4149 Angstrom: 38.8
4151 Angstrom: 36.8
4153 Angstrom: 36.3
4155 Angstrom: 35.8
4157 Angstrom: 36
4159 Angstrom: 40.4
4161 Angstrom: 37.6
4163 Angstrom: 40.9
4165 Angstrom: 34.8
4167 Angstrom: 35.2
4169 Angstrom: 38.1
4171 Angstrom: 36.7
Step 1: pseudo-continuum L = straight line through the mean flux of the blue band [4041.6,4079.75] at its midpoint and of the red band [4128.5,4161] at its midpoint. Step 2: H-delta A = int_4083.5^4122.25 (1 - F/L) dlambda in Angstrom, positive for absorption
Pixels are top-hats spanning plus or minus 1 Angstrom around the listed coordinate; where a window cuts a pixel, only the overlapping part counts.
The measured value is 4.9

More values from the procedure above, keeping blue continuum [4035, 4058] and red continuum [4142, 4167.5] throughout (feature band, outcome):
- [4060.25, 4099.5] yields 3.41 Angstrom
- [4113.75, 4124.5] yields 0.47 Angstrom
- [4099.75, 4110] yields 2.65 Angstrom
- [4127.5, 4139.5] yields 0.13 Angstrom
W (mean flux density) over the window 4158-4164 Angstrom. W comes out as 39.6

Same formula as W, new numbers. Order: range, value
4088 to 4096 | 35.4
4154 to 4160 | 37.4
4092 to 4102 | 29.5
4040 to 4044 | 41.3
